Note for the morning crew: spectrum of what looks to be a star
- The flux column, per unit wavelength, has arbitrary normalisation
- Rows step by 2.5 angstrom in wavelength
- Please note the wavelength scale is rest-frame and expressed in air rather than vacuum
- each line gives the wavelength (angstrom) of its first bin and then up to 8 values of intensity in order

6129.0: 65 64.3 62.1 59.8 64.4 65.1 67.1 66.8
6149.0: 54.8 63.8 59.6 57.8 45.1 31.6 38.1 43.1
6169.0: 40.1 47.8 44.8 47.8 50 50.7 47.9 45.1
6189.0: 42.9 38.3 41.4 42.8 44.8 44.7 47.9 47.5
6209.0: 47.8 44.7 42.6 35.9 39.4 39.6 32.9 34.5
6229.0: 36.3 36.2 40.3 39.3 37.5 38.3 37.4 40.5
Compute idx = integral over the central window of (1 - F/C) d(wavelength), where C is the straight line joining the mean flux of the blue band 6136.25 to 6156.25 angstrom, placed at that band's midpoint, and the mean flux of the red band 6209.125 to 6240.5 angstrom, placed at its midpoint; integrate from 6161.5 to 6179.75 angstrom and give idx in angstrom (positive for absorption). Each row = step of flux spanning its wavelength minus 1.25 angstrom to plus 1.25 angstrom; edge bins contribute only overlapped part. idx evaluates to 3.8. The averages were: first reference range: 62.6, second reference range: 38.6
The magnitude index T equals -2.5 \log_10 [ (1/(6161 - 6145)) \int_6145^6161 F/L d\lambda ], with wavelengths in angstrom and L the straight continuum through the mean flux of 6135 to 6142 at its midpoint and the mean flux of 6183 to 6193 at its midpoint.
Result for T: 0.01 mag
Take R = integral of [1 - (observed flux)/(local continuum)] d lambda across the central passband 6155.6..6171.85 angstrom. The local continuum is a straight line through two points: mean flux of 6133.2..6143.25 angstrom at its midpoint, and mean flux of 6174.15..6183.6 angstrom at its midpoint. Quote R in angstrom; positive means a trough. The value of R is 3.4 angstrom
